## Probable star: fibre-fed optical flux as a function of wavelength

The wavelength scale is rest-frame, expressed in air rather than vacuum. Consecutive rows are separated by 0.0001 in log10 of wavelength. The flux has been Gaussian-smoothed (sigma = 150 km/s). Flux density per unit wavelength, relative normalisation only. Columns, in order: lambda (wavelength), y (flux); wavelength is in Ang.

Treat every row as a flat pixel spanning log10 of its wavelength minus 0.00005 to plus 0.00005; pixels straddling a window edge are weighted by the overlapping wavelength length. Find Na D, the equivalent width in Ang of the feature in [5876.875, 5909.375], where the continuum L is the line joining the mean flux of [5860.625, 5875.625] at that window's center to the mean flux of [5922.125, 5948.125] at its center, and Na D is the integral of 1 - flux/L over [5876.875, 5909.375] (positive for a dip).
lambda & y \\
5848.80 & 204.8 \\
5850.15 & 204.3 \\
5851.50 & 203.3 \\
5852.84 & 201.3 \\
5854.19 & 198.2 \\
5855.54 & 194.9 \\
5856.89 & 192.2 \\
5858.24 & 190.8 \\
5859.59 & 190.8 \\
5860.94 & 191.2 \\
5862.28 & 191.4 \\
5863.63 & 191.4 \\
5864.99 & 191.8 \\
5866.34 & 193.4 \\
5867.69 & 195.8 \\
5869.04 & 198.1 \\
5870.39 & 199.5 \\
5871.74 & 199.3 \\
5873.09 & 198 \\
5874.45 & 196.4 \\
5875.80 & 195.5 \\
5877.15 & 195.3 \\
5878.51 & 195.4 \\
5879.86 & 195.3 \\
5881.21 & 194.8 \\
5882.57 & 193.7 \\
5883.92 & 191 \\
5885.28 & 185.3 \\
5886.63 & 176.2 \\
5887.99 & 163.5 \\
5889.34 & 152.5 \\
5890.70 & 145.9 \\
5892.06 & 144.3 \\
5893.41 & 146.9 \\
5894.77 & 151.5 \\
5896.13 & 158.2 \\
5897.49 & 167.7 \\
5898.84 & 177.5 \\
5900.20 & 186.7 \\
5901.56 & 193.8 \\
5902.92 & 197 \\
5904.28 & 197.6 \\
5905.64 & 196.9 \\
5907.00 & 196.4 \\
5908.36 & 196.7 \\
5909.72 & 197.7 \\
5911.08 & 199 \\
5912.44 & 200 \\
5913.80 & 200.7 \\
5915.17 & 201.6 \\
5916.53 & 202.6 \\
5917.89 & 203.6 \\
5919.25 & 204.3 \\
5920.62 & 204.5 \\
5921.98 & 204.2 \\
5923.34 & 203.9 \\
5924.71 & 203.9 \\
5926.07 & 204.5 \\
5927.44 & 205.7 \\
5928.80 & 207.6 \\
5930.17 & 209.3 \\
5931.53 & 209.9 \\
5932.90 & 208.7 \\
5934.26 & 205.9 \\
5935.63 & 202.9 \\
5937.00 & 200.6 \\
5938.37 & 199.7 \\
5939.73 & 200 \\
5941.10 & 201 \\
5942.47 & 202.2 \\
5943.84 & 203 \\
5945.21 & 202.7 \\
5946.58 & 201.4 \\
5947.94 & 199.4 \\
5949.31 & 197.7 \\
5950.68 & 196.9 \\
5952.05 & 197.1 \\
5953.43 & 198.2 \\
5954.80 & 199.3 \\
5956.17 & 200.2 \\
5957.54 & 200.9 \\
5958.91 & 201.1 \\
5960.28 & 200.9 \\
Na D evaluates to 3.2 Ang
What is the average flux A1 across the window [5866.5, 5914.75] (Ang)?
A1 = 185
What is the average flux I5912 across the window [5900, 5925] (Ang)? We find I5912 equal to 200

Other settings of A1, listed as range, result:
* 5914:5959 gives 203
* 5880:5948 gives 192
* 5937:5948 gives 201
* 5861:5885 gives 195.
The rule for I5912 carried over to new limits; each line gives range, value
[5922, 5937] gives 206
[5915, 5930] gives 204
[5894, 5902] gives 172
